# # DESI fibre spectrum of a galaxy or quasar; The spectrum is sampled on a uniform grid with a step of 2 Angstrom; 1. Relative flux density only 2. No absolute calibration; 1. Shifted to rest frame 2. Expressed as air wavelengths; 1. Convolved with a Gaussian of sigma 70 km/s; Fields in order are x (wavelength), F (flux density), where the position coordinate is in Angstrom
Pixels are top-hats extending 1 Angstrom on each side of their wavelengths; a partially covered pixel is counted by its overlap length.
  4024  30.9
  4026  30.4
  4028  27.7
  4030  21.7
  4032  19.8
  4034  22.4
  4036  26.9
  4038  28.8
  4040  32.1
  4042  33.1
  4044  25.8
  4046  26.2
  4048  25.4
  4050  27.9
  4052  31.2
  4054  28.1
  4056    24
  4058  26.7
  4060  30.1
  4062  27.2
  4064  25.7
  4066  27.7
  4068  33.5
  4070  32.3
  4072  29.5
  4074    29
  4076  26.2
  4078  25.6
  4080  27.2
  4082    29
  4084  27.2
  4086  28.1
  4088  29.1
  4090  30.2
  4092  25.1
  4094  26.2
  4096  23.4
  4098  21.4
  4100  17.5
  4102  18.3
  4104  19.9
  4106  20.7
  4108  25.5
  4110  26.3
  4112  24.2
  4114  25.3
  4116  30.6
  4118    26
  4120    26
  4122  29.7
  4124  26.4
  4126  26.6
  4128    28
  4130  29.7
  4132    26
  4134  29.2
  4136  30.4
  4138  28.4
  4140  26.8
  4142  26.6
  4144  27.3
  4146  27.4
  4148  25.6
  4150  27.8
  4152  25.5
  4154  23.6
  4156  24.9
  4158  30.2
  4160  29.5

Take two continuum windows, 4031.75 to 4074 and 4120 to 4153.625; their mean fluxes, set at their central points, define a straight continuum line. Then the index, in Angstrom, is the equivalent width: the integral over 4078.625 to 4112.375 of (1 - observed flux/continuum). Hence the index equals 3.7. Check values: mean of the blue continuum 28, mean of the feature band 24.7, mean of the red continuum 27.5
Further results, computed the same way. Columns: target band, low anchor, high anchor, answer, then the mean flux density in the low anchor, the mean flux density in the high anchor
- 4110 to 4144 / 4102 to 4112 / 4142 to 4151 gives -3.5 Angstrom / 22.7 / 27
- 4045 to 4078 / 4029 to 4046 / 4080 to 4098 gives -1.8 Angstrom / 26.3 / 27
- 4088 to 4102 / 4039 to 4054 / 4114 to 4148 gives 2.1 Angstrom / 28.8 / 27.7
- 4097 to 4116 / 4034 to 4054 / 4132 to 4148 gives 3.6 Angstrom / 28.3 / 27.7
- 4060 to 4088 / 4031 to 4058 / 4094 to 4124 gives -3.0 Angstrom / 27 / 24.1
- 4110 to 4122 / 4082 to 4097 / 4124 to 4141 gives 0.4 Angstrom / 27.2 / 28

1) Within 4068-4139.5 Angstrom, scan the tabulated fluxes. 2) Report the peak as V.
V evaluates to 33.5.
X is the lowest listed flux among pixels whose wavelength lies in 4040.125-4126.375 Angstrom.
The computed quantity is 17.5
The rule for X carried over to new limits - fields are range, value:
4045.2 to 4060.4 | 24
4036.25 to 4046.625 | 25.8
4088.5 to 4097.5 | 23.4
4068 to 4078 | 25.6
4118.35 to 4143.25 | 26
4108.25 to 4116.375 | 24.2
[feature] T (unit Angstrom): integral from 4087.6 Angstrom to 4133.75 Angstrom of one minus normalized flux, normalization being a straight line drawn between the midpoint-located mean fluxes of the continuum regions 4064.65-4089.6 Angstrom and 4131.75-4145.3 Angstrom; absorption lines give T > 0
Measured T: 4.8 Angstrom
